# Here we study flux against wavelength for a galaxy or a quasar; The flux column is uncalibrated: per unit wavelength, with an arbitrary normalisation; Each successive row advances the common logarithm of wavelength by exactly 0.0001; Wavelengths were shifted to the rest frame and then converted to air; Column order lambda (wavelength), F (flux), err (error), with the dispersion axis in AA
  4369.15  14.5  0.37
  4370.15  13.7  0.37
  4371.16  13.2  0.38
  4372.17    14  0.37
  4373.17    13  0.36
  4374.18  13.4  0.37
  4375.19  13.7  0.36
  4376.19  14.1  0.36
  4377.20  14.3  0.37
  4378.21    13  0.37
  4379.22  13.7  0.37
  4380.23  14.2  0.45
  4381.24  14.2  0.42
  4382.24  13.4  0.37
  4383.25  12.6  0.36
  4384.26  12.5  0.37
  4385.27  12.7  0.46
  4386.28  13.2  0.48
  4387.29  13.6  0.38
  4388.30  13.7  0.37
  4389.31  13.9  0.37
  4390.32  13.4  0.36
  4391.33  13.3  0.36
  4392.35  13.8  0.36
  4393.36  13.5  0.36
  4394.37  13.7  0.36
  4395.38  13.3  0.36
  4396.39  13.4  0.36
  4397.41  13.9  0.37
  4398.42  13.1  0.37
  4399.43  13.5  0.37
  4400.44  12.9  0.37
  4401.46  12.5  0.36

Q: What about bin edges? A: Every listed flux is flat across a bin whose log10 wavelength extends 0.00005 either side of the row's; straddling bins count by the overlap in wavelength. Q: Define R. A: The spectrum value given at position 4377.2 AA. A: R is 14.3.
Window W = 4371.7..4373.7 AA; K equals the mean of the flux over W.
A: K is 13.5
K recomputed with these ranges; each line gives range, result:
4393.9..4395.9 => 13.5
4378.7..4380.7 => 13.9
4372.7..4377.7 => 13.7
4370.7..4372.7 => 13.6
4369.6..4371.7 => 13.5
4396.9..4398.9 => 13.5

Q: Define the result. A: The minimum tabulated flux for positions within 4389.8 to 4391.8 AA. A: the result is 13.3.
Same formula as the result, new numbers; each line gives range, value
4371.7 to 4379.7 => 13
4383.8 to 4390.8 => 12.5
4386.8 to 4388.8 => 13.6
